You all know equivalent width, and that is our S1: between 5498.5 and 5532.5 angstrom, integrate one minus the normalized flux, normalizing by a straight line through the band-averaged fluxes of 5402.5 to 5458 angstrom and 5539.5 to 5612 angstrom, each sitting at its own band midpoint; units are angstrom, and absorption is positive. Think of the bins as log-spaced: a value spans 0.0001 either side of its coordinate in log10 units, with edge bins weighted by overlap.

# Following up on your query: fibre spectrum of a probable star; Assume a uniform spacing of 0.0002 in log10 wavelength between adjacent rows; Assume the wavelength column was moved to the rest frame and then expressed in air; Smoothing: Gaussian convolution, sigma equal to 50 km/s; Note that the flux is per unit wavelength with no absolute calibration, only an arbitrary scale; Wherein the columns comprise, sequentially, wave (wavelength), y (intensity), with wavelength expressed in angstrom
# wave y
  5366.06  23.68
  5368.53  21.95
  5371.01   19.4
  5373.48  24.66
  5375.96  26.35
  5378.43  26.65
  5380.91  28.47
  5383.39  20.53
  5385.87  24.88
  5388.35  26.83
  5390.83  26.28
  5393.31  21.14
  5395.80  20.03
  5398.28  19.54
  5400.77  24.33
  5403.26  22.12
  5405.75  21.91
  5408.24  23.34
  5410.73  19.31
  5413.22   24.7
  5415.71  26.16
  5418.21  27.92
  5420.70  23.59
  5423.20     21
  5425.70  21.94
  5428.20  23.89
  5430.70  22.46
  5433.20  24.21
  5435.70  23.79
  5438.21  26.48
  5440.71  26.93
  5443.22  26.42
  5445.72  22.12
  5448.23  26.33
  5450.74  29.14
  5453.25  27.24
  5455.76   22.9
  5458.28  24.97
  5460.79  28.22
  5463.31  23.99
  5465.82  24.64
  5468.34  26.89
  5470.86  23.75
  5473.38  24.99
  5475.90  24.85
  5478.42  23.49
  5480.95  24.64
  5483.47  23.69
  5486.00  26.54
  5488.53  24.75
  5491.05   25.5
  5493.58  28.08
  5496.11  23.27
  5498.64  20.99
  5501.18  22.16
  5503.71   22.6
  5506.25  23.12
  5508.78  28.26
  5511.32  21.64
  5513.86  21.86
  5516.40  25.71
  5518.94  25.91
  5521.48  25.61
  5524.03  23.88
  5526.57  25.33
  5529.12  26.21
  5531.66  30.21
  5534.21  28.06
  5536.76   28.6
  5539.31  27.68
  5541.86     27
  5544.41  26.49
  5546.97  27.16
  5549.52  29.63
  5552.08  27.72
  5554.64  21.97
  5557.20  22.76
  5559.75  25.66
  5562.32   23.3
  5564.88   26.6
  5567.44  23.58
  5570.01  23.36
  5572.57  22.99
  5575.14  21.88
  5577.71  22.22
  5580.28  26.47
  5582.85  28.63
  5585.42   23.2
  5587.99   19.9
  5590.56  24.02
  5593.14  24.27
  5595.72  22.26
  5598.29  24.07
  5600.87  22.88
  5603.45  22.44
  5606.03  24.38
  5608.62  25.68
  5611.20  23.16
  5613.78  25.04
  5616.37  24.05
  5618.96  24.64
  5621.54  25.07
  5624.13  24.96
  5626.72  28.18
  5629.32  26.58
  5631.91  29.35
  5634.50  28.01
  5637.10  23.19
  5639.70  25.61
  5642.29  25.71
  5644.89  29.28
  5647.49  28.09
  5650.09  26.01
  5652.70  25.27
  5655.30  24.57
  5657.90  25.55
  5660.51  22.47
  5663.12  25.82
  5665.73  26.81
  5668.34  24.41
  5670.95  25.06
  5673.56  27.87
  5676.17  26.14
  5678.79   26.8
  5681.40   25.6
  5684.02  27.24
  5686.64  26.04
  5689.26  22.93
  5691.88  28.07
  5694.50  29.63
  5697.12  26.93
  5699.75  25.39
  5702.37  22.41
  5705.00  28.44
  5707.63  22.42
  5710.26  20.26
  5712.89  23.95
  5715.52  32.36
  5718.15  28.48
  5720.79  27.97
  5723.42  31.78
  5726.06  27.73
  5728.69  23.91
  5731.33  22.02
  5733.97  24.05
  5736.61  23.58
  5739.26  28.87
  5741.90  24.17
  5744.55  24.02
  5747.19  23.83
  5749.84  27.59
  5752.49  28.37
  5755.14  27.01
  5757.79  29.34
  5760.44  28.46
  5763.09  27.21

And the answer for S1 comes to -0.25 angstrom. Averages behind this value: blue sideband 24.3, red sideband 24.5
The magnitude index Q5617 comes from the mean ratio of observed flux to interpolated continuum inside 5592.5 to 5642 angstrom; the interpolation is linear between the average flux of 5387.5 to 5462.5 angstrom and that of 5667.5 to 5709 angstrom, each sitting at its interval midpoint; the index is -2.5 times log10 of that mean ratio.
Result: 0.02 mag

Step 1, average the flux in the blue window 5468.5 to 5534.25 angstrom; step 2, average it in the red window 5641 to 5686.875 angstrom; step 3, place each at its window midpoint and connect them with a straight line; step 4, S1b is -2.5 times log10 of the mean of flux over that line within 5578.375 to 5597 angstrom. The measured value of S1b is 0.06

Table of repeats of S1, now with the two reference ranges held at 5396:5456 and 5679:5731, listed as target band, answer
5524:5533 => -0.7 angstrom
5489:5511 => 0.4 angstrom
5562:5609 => 2.9 angstrom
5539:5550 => -1.1 angstrom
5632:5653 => -0.7 angstrom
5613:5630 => 0.1 angstrom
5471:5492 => -0.2 angstrom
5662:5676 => 0.0 angstrom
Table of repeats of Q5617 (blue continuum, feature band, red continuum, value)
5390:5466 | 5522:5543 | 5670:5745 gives -0.09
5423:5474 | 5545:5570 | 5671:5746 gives 0.00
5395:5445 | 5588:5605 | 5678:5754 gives 0.09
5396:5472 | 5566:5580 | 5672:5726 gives 0.11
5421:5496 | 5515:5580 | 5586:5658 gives -0.03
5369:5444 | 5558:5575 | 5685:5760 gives 0.04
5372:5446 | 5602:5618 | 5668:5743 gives 0.06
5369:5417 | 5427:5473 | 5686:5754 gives -0.06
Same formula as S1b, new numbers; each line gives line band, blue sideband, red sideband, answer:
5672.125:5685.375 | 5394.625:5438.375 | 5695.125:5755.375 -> -0.05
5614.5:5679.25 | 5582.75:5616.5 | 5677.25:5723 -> -0.05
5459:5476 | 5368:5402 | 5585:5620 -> -0.08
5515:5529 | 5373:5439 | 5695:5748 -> -0.04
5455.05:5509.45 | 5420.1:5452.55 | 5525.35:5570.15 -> 0.03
